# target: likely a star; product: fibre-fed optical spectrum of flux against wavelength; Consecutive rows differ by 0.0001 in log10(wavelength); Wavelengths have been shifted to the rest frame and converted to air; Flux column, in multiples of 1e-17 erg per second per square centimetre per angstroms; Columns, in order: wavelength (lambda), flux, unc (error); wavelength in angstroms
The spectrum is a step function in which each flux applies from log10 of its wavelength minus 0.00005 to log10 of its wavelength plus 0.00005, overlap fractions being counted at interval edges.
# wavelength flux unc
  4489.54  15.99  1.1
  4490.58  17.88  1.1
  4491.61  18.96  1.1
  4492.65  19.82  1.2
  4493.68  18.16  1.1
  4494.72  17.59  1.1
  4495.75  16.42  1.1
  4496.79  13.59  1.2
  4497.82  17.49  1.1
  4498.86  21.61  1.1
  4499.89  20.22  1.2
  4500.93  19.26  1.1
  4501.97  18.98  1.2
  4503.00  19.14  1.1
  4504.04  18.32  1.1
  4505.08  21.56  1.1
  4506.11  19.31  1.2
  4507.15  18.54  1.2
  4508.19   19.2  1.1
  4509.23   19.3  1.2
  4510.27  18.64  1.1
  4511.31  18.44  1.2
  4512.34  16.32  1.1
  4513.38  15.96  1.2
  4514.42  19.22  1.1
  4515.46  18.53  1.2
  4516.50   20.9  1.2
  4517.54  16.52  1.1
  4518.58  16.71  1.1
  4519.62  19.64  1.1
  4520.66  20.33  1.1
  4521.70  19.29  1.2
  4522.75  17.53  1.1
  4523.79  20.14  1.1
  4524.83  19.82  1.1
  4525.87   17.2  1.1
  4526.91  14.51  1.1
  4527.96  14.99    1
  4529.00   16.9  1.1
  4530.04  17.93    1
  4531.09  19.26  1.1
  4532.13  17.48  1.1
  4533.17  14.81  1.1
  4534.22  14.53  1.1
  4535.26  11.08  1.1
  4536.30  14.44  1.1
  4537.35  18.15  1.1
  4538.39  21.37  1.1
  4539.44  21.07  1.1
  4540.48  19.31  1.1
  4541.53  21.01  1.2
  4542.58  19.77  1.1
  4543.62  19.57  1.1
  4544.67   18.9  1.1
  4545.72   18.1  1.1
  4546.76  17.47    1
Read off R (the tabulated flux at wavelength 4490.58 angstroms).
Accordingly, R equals 17.88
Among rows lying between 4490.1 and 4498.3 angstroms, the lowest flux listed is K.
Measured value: 13.59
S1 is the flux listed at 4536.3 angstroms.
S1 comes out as 14.44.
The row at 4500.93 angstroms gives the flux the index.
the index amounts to 19.26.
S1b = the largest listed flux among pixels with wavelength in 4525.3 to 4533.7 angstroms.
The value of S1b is 19.26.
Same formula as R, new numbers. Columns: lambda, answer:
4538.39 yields 21.37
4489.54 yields 15.99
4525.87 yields 17.2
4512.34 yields 16.32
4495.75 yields 16.42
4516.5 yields 20.9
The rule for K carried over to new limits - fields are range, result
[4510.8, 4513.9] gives 15.96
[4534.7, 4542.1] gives 11.08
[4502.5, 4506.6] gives 18.32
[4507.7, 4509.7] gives 19.2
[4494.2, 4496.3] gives 16.42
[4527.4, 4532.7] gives 14.99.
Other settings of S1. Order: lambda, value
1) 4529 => 16.9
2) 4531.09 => 19.26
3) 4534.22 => 14.53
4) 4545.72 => 18.1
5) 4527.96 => 14.99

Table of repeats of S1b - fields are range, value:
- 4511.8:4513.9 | 16.32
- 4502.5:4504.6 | 19.14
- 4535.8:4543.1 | 21.37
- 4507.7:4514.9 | 19.3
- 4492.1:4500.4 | 21.61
